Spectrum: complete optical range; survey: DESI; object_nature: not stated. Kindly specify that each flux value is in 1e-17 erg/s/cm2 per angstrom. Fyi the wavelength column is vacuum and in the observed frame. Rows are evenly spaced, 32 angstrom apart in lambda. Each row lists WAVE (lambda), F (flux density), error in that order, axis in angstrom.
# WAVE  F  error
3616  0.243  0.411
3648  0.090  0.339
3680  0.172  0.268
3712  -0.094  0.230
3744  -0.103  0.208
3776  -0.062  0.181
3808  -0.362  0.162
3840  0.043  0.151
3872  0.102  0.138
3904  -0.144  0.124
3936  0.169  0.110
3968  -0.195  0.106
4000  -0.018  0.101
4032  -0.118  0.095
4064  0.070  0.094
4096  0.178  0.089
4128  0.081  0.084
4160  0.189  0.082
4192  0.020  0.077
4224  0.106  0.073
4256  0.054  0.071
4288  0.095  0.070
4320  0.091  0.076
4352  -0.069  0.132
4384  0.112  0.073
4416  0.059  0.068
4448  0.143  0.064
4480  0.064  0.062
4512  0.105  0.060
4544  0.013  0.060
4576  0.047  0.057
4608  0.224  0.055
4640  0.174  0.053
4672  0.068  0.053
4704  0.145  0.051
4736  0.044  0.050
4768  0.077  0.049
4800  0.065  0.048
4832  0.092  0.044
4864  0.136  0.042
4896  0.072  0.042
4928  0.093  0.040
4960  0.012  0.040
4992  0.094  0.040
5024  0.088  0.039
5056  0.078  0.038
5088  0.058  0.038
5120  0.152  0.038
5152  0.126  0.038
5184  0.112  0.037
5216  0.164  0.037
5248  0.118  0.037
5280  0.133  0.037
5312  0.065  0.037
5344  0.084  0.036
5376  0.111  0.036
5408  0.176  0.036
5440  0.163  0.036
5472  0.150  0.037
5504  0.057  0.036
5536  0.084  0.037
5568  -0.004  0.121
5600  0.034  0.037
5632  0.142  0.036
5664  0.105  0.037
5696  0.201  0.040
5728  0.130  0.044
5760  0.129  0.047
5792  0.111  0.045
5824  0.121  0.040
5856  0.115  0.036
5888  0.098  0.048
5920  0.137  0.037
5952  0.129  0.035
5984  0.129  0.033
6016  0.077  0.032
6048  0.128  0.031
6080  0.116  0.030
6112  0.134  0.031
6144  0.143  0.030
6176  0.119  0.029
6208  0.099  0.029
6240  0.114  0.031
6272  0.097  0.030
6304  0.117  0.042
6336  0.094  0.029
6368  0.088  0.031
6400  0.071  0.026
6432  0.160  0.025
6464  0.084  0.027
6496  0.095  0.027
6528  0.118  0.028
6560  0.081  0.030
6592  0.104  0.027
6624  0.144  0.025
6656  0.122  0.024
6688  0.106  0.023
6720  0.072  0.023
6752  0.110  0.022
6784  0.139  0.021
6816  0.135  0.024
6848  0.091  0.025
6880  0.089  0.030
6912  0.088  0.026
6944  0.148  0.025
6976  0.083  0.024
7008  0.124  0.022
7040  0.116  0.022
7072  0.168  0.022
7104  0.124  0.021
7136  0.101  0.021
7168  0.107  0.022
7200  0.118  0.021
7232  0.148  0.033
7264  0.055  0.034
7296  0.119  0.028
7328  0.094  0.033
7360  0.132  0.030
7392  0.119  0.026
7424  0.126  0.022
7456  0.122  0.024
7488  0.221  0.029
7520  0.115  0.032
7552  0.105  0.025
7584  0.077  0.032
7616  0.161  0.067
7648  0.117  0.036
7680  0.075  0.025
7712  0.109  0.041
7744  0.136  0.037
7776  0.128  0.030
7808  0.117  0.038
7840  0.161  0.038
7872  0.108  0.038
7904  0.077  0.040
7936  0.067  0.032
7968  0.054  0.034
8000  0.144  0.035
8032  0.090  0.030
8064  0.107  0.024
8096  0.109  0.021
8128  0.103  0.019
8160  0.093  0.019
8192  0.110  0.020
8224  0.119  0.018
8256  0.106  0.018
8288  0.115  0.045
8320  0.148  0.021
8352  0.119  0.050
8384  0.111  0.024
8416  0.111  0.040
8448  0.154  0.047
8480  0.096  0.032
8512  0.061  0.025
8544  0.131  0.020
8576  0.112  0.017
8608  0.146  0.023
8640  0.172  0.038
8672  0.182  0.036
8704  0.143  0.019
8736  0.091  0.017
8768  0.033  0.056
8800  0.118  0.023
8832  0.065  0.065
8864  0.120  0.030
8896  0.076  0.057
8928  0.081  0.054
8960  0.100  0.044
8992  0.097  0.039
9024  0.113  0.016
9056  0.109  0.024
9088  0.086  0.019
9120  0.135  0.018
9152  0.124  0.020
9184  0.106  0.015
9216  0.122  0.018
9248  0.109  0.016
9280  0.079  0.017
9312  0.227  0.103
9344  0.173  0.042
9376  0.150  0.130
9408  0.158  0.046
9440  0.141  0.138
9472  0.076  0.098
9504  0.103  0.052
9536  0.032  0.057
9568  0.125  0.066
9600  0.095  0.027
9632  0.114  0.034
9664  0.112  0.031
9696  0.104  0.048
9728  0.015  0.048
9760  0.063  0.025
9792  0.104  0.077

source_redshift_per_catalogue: 0.14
